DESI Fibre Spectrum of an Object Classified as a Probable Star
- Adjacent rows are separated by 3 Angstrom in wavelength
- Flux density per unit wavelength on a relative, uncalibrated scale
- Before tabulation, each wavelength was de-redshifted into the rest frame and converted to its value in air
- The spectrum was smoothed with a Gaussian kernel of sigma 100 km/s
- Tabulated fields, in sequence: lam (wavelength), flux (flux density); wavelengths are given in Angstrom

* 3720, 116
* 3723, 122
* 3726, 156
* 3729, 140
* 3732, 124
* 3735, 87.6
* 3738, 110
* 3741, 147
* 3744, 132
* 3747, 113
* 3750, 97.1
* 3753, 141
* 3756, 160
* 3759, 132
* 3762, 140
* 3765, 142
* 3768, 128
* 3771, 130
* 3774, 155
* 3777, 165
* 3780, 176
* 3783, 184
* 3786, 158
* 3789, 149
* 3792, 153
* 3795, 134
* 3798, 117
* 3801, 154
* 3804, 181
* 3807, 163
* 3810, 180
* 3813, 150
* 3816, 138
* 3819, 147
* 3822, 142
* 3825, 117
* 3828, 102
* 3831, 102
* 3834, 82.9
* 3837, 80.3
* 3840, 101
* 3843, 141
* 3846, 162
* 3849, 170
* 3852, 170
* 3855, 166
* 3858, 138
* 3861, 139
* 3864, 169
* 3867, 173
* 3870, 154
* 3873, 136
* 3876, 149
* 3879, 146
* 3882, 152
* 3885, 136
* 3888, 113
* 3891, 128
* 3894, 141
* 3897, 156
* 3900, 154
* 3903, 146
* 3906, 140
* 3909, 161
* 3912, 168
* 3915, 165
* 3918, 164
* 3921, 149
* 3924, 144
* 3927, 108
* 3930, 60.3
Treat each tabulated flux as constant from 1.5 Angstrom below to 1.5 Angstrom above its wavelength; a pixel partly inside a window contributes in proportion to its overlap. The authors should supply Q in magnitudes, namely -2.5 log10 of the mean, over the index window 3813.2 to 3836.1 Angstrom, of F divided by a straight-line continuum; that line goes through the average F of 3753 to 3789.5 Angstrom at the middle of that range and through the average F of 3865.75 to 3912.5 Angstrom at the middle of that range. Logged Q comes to 0.24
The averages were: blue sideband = 151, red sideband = 146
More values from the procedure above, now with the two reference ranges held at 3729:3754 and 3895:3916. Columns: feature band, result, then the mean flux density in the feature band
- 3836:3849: 0.11 mag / 128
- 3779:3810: -0.20 mag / 158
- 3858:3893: 0.03 mag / 145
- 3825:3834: 0.34 mag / 101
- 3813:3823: -0.06 mag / 144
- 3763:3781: -0.17 mag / 148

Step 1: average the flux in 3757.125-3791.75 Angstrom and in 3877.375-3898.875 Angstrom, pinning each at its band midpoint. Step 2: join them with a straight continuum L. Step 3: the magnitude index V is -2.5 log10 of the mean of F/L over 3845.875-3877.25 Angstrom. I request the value -0.11 mag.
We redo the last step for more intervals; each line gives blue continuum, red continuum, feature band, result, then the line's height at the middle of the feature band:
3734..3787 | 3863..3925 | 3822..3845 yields 0.324 mag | 145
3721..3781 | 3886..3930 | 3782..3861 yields -0.026 mag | 138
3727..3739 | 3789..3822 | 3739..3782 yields -0.078 mag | 130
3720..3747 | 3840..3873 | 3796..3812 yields -0.112 mag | 142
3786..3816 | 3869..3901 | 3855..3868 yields -0.075 mag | 145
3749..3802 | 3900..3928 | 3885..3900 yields 0.099 mag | 150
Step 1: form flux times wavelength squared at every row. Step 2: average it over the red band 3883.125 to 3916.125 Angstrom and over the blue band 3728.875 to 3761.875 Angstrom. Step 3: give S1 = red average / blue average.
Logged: 1.26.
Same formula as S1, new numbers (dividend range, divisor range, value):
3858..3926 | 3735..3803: 1.13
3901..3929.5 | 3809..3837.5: 1.23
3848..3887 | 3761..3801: 1.07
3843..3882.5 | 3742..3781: 1.18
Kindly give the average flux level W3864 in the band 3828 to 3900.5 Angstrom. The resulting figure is 139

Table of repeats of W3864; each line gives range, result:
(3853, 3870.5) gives 157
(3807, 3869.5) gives 139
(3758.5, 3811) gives 152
